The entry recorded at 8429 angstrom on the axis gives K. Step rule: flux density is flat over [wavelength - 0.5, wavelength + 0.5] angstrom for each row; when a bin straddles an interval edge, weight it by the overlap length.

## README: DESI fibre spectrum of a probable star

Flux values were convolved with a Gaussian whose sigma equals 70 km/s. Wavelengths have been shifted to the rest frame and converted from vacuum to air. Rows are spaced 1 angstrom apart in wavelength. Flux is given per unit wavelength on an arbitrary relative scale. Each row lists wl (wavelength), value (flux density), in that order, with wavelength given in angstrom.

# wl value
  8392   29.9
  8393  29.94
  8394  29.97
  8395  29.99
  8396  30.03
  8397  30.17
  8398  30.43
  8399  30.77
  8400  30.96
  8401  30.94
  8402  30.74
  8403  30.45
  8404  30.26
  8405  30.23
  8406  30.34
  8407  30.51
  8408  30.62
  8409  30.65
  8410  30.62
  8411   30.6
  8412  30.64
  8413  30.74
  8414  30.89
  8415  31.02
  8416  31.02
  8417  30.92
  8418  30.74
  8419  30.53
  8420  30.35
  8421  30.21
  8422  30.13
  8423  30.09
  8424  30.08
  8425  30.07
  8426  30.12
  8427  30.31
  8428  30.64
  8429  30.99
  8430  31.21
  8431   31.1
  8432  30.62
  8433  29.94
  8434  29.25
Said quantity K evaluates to 30.99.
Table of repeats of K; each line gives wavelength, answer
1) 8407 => 30.51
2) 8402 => 30.74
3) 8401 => 30.94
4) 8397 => 30.17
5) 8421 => 30.21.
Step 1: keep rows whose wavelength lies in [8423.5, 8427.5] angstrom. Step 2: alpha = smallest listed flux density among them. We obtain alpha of 30.07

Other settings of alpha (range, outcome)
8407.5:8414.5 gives 30.6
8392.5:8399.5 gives 29.94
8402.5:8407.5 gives 30.23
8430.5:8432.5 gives 30.62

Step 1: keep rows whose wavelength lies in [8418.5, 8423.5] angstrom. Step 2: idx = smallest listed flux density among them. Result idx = 30.09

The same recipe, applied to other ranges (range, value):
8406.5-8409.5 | 30.51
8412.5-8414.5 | 30.74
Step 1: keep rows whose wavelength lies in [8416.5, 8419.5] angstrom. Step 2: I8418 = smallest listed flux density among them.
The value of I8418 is 30.53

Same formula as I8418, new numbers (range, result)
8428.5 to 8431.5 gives 30.99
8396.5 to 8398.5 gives 30.17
